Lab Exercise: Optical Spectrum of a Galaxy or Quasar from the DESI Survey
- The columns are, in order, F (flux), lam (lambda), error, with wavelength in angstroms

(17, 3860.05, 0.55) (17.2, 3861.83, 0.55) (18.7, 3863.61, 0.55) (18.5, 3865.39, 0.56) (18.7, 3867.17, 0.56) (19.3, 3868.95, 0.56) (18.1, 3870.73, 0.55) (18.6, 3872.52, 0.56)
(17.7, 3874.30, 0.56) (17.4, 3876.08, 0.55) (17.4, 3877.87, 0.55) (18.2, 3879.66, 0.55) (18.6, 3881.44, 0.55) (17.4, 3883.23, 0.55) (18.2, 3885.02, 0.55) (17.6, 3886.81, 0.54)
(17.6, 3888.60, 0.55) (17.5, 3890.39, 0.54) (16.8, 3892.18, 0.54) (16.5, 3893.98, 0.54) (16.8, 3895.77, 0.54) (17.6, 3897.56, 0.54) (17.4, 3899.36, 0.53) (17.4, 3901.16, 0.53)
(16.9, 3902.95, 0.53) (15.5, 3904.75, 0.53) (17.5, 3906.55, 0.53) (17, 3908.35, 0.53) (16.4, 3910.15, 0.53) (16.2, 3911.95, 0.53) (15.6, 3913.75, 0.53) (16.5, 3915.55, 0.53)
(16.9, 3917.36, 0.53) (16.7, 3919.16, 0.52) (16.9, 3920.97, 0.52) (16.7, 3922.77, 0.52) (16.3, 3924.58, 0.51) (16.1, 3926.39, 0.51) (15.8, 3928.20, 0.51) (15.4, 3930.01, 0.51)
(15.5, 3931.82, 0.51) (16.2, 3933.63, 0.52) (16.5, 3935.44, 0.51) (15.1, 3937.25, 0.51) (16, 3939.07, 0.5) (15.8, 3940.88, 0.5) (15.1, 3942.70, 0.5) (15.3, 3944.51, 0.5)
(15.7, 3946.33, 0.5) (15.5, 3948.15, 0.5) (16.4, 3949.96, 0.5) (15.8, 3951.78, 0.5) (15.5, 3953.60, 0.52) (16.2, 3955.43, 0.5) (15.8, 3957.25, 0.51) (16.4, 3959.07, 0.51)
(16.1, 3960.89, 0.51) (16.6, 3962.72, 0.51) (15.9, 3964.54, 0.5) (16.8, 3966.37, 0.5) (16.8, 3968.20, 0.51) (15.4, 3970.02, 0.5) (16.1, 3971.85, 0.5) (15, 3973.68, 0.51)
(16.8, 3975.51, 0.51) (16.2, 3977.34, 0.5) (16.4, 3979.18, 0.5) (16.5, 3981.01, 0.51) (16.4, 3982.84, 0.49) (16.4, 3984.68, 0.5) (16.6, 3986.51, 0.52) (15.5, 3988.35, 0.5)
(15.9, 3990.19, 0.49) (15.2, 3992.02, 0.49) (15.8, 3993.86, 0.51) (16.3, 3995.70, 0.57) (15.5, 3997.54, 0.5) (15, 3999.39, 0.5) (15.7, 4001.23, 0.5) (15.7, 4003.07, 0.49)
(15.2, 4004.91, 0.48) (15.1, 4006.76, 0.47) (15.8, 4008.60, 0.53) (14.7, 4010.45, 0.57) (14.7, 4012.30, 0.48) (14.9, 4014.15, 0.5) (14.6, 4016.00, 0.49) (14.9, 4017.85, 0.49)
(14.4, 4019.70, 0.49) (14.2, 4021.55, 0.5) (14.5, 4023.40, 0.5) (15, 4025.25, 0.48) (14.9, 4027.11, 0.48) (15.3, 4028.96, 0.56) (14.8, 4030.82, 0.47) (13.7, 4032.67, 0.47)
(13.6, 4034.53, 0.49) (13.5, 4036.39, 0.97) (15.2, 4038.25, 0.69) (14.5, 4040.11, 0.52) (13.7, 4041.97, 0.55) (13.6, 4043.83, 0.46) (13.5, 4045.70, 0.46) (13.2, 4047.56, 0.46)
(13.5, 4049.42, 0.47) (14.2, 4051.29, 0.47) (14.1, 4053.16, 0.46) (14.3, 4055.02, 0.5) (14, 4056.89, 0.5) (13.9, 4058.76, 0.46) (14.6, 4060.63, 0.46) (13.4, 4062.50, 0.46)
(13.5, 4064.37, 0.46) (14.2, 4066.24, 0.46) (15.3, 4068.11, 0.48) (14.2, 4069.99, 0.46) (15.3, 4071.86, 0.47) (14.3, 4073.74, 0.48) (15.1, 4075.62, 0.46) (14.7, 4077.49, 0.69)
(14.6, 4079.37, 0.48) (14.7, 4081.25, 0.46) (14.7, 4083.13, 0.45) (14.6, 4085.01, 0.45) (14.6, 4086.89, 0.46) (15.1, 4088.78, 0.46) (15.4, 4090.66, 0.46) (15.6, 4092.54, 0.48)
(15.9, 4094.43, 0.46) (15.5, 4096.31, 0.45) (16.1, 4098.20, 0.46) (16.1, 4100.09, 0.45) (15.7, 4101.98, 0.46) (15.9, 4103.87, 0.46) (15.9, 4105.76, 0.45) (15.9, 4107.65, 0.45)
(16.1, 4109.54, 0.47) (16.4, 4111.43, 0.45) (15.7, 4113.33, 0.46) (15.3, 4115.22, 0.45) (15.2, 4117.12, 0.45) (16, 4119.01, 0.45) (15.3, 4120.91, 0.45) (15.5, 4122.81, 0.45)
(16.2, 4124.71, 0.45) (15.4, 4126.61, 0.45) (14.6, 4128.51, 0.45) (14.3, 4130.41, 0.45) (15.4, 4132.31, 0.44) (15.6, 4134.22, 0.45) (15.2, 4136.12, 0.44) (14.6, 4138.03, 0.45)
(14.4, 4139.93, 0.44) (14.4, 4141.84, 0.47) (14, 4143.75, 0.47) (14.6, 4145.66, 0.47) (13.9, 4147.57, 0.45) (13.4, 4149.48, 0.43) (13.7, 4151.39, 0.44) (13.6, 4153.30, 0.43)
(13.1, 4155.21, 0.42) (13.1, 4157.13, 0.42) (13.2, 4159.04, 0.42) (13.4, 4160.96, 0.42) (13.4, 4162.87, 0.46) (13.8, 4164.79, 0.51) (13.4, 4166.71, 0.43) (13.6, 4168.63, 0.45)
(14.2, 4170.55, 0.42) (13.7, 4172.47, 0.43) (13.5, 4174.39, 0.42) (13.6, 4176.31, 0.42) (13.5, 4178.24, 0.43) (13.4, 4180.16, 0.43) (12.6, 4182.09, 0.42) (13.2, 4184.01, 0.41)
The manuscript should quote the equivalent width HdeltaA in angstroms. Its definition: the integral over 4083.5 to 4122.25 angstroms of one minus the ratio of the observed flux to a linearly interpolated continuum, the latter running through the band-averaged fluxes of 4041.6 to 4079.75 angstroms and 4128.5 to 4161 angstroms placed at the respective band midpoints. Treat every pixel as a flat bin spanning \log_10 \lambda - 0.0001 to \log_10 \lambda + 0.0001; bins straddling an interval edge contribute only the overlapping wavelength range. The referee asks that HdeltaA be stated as -4.0 angstroms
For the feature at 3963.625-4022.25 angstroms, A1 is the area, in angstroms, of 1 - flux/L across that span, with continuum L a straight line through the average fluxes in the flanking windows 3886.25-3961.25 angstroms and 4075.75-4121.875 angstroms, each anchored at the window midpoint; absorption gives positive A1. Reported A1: 1.29 angstroms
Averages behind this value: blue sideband 16.3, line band 15.6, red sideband 15.5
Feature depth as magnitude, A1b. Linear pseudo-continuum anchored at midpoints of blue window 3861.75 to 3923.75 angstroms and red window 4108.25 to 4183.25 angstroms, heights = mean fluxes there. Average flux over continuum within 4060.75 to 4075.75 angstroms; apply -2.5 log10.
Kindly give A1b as 0.07 mag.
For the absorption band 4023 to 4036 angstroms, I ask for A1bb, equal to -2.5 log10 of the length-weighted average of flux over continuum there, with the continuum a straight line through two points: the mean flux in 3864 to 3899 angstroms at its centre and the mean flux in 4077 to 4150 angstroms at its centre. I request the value 0.12 mag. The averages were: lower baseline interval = 17.8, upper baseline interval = 15.2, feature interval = 14.5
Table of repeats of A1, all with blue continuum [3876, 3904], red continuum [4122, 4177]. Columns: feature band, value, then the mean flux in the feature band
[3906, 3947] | 2.1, 16.1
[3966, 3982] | 0.2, 16.2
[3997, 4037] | 2.6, 14.8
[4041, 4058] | 1.8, 13.8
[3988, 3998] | 0.3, 15.7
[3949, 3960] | 0.4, 16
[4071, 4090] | 0.3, 14.8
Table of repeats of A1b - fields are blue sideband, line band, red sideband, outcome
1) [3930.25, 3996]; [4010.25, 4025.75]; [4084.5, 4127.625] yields 0.086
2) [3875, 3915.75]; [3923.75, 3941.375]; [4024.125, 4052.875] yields 0.033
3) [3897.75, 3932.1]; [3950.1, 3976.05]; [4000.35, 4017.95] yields -0.019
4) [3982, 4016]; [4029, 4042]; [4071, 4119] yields 0.090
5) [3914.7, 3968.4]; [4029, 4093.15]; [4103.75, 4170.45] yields 0.063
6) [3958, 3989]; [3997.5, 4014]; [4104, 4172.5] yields 0.048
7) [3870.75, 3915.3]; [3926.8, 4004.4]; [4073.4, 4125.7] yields 0.046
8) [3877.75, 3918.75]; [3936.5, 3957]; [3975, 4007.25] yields 0.053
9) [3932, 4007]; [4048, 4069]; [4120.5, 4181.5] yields 0.072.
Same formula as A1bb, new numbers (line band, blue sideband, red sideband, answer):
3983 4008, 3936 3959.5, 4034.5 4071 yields -0.05 mag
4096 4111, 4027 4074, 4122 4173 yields -0.13 mag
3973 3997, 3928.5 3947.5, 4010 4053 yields -0.08 mag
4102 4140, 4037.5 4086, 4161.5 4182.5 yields -0.12 mag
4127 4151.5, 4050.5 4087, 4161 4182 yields -0.05 mag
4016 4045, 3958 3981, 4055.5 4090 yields 0.06 mag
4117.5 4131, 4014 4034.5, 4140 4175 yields -0.11 mag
